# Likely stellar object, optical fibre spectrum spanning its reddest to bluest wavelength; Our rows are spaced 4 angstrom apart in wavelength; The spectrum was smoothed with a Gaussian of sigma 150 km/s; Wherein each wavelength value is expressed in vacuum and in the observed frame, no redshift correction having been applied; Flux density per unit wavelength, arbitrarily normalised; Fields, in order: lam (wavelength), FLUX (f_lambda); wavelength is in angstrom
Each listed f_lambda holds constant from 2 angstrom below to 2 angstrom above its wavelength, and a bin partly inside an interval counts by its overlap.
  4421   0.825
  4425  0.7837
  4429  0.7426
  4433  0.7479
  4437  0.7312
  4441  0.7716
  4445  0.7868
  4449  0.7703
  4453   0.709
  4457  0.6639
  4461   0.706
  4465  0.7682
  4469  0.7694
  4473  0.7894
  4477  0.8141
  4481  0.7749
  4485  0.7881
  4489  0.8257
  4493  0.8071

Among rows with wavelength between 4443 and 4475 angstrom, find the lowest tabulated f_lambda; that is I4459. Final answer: 0.6639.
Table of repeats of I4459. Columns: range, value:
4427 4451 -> 0.7312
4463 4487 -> 0.7682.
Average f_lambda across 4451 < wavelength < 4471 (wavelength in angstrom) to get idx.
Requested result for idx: 0.723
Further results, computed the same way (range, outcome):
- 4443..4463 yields 0.727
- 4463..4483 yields 0.783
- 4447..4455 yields 0.74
